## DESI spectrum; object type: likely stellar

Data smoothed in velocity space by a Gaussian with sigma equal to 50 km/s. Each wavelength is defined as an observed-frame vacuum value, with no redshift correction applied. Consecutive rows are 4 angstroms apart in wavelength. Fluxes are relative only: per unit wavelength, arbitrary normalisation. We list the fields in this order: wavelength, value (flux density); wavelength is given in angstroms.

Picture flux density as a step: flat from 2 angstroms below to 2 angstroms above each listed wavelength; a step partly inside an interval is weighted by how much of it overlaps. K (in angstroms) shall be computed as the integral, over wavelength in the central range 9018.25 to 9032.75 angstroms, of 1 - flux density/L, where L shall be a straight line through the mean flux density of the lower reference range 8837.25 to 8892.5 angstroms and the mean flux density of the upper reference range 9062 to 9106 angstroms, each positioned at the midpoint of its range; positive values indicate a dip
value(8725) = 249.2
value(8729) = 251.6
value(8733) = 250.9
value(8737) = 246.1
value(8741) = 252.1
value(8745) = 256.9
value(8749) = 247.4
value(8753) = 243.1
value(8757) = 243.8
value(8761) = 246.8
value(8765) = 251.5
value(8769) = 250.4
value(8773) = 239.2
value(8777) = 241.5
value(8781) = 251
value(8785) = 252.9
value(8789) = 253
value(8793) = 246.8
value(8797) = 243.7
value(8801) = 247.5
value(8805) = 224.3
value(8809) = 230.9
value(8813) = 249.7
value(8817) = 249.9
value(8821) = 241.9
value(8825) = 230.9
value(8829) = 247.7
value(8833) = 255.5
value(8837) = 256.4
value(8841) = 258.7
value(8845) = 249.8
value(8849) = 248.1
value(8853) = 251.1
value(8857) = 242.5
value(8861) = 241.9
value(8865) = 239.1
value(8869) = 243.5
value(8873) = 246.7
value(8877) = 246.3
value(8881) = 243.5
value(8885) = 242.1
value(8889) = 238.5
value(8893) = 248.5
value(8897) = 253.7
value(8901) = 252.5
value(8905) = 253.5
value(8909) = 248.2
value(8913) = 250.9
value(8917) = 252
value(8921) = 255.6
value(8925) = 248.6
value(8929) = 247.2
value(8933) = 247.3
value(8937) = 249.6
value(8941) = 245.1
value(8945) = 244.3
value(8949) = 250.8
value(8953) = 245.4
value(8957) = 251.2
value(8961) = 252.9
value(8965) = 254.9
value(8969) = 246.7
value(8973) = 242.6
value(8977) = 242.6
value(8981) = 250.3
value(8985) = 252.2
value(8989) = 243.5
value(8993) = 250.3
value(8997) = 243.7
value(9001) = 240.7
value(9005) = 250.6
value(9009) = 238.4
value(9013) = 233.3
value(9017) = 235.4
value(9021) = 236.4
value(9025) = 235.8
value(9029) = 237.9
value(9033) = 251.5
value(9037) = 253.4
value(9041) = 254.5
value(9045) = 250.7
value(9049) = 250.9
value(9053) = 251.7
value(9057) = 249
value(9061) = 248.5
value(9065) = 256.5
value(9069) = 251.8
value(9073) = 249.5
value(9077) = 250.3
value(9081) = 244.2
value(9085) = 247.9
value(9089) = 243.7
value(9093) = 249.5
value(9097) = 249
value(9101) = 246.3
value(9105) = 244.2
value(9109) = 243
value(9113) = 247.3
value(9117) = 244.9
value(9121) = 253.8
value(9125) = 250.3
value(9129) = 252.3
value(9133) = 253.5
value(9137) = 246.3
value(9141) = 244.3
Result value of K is 0.6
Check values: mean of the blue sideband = 246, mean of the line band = 238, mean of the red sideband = 249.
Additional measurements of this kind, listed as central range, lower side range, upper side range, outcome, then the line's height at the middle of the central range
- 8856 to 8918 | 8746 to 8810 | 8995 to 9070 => -0.28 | 245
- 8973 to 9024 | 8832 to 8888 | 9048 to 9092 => 1.17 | 249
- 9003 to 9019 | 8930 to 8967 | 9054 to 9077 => 0.68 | 250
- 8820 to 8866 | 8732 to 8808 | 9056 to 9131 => -0.05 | 247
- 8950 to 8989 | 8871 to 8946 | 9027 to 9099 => 0.02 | 249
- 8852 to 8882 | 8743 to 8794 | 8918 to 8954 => 0.50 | 248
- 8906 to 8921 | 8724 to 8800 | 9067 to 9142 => -0.19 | 248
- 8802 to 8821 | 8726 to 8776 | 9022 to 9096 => 0.67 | 248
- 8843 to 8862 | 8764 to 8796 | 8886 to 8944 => 0.13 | 249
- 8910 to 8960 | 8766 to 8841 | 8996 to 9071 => -0.67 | 246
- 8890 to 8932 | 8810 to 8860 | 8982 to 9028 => -0.92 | 245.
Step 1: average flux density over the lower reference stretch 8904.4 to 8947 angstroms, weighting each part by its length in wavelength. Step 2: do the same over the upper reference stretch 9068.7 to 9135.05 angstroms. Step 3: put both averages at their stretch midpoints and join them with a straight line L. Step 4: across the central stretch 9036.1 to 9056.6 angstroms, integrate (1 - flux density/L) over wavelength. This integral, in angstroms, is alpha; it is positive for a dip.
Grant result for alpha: -0.28 angstroms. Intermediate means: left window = 249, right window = 248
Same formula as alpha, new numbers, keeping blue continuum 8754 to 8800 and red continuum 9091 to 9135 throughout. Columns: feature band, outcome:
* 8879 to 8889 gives 0.2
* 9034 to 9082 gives -0.5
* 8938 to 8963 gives 0.0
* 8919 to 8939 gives -0.1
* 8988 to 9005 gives 0.2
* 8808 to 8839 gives 0.2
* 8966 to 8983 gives 0.1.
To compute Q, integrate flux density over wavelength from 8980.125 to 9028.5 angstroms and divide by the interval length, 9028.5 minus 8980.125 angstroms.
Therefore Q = 242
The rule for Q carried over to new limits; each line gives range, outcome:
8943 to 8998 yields 248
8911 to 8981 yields 249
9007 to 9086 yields 246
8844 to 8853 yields 249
